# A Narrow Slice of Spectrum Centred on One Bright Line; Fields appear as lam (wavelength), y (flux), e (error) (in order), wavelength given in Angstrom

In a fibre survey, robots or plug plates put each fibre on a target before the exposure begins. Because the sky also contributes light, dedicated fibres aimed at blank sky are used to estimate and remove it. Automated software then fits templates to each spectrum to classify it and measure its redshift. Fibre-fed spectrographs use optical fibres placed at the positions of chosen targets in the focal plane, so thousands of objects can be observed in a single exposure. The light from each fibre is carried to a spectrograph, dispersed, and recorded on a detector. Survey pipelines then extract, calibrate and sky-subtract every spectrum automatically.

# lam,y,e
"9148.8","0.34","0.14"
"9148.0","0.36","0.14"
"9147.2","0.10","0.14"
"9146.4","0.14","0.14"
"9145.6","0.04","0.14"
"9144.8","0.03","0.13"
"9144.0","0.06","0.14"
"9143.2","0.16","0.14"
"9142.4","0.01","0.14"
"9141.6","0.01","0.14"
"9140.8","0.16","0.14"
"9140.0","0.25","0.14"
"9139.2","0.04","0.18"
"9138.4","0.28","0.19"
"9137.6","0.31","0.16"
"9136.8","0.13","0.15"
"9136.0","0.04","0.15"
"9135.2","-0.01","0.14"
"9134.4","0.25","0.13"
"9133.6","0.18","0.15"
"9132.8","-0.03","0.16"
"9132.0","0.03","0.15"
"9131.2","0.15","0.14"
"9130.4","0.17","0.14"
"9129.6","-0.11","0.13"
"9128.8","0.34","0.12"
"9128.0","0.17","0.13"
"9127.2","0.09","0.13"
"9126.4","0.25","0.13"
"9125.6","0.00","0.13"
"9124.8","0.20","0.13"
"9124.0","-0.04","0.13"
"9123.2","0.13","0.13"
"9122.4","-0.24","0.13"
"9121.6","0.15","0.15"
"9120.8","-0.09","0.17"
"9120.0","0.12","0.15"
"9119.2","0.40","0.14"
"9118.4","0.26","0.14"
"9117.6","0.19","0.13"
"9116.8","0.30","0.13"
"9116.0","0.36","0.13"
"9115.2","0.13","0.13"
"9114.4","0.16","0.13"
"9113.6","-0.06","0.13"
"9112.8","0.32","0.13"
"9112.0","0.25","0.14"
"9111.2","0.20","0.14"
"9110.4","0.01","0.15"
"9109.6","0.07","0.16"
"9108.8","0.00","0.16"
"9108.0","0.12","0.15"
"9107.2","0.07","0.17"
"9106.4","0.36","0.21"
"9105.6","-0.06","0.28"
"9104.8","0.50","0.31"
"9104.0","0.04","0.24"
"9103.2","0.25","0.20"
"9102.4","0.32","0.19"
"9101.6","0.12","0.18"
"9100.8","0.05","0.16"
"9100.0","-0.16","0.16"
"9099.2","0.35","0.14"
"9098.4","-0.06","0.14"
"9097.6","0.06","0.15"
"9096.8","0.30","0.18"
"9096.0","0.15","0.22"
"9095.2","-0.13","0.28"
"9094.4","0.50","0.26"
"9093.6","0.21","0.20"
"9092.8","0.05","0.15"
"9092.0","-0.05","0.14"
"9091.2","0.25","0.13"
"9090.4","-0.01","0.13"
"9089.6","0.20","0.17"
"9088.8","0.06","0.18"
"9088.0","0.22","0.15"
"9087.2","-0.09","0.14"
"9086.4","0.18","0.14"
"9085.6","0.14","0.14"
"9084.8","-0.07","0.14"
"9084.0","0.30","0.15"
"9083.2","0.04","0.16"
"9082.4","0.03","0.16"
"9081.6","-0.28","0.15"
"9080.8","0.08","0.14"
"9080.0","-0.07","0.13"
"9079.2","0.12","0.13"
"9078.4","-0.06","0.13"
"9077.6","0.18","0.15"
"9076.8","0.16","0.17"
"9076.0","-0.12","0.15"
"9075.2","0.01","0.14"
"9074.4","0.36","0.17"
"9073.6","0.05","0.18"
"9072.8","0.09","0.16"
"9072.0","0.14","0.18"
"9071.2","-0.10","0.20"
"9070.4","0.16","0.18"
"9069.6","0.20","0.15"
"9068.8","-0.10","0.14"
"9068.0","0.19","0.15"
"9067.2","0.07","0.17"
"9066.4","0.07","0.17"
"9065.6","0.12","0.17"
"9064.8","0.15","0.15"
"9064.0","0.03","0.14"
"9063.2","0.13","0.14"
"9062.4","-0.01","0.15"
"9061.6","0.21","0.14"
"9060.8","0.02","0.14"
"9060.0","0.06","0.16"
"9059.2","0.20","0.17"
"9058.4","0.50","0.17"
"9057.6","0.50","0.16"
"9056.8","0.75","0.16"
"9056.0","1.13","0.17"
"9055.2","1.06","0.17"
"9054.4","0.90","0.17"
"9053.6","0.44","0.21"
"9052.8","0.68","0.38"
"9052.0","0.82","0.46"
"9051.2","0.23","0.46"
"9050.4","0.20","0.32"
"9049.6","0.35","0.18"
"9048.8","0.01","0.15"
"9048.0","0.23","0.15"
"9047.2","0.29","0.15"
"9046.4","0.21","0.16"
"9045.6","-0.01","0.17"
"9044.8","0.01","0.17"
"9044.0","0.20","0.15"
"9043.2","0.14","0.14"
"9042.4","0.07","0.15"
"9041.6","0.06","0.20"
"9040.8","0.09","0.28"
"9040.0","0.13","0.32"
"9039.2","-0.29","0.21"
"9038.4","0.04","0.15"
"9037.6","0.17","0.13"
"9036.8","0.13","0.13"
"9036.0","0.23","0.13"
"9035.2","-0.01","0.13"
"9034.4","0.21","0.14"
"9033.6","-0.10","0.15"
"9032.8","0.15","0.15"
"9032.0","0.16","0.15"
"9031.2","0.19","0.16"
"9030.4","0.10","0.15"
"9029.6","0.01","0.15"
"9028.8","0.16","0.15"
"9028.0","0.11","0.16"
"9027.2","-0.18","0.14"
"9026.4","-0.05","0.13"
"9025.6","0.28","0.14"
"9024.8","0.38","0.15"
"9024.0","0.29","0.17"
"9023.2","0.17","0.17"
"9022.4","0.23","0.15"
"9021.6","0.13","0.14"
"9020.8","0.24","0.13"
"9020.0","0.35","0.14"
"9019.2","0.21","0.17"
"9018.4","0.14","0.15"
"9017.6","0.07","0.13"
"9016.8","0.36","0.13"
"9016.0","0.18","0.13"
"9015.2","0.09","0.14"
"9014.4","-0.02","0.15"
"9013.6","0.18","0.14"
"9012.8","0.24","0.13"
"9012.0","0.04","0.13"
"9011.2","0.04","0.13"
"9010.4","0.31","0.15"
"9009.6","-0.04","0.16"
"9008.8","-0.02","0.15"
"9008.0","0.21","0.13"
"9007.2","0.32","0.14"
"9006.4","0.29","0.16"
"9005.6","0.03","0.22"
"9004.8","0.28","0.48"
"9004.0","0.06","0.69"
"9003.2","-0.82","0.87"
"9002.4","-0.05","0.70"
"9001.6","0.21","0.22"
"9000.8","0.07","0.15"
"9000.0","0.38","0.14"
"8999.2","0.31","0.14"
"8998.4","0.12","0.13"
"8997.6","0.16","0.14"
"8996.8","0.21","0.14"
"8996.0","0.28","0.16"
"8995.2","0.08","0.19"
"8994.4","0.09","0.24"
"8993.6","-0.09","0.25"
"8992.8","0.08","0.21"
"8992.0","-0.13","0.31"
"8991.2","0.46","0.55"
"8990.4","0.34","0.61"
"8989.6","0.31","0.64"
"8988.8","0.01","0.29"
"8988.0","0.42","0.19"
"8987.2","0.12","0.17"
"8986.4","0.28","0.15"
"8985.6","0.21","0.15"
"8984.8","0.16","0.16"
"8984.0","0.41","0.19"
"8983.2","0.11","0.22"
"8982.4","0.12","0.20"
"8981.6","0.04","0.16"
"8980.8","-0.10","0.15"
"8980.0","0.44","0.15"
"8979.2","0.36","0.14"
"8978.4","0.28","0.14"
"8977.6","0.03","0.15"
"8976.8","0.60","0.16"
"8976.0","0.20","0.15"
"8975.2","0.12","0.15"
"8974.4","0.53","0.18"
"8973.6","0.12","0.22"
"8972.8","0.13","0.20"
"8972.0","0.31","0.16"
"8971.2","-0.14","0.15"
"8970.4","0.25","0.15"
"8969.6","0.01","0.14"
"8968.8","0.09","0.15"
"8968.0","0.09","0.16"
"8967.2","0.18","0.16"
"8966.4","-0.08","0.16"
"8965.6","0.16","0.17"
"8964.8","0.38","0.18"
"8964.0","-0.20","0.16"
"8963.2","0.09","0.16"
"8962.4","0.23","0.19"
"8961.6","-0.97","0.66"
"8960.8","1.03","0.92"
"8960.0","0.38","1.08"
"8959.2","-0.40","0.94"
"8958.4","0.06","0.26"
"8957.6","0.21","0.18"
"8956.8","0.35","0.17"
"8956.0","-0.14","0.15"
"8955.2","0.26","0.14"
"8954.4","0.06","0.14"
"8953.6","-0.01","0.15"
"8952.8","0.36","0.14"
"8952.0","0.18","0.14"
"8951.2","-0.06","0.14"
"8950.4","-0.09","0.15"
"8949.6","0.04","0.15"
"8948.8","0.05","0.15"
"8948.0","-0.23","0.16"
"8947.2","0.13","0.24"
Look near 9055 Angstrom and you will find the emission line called H-beta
